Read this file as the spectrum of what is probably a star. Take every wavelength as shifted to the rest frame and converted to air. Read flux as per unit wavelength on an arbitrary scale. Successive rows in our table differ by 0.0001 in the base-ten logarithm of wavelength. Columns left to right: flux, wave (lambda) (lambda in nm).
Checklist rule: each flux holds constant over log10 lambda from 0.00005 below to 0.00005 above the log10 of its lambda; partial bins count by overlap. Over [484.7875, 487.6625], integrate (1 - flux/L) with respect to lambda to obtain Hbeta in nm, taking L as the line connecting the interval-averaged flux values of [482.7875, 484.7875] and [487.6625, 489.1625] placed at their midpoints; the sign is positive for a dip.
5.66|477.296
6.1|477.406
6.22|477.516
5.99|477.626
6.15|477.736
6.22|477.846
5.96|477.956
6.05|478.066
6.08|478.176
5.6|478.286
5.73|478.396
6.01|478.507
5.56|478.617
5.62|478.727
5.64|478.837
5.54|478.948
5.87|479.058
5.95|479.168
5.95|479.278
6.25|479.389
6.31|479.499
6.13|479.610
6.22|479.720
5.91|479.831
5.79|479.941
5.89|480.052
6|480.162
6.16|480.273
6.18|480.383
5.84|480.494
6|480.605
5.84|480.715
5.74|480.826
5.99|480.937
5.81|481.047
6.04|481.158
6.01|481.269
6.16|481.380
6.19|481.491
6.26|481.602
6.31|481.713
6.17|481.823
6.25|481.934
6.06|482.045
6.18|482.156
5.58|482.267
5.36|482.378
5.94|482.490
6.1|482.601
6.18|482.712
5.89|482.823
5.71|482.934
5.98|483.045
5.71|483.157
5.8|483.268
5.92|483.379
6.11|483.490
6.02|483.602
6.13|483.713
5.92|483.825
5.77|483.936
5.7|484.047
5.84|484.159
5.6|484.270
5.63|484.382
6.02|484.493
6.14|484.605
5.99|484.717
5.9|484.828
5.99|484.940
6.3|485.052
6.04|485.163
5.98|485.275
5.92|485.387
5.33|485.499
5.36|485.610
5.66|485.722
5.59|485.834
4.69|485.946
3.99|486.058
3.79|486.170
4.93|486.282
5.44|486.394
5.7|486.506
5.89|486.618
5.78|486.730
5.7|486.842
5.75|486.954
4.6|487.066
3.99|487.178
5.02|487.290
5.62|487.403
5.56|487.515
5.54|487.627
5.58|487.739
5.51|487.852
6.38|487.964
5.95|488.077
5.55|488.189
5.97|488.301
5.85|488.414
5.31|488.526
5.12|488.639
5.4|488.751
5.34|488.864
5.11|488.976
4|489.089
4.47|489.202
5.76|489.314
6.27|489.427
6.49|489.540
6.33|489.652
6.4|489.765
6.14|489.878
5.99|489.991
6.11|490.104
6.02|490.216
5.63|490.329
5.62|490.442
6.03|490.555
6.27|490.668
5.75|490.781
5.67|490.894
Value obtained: 0.140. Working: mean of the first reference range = 5.88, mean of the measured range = 5.38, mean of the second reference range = 5.45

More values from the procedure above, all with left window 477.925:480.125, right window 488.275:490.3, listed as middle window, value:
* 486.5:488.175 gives 0.06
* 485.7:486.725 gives 0.12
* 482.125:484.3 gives -0.02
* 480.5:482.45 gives -0.05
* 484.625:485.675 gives -0.02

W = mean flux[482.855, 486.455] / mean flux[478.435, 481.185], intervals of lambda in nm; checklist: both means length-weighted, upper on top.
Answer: 0.95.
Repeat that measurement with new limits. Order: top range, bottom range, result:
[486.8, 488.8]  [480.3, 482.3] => 0.90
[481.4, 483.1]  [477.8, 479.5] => 1.02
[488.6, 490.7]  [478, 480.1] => 0.97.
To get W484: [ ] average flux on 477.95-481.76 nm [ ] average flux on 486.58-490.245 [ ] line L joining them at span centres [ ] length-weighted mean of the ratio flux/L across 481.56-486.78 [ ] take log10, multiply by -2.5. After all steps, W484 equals 0.00 mag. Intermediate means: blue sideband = 5.96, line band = 5.75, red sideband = 5.59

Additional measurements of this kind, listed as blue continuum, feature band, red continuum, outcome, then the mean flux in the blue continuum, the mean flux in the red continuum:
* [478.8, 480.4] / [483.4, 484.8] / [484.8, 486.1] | -0.05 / 5.99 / 5.57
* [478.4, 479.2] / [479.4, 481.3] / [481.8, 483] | -0.03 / 5.73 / 5.94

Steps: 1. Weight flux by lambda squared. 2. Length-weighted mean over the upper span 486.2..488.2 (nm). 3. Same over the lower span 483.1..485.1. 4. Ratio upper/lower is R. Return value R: 0.9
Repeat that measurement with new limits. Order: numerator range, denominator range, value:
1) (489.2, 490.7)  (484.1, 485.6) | 1.04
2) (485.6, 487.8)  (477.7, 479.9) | 0.91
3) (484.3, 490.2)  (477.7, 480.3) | 0.97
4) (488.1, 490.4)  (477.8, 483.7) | 0.99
